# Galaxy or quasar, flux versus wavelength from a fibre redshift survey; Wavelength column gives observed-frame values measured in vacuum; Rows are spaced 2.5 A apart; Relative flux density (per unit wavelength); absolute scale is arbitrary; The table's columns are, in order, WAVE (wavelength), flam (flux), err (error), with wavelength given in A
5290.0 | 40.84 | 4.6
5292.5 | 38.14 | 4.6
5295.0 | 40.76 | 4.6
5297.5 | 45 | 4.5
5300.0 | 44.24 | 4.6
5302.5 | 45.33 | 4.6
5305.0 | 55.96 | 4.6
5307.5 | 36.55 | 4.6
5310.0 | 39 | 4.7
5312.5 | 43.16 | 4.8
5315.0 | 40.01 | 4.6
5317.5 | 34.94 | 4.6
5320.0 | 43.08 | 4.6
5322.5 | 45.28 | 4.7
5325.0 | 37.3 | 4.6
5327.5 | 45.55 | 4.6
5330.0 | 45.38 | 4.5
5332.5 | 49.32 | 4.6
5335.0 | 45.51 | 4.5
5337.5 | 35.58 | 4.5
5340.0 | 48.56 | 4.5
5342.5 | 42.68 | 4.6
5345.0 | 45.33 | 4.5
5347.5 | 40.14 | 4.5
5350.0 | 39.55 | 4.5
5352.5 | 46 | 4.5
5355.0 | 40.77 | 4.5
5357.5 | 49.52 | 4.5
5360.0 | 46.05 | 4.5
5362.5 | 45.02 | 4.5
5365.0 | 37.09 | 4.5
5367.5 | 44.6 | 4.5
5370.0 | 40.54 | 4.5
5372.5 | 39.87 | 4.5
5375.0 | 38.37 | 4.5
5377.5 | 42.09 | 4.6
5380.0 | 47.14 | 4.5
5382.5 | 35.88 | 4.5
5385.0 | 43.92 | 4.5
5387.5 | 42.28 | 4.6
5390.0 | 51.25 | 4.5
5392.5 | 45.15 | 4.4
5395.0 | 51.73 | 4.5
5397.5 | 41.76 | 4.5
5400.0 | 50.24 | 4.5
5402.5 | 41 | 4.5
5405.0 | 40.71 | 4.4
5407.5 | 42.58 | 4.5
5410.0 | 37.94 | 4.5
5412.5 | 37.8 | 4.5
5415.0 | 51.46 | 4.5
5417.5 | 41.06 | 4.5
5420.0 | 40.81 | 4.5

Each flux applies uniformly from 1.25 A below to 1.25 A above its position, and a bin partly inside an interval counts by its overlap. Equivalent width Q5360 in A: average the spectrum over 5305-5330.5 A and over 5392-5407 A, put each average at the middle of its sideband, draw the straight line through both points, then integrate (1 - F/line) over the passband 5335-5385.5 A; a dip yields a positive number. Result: 1.0 A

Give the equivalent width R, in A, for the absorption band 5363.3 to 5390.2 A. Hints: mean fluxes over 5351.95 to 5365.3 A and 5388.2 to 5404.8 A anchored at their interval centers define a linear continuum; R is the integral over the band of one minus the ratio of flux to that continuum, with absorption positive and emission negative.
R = 2.1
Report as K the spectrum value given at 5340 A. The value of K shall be 48.56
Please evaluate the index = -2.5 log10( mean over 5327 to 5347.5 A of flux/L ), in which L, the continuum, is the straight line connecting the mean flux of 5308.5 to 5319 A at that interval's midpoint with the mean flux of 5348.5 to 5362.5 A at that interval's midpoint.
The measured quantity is -0.06 mag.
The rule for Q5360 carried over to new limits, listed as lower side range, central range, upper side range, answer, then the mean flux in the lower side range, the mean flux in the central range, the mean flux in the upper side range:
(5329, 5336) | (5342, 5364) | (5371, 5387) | 0.2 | 46.8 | 43.9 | 41.3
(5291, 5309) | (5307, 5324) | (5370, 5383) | 1.0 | 43.6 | 40.4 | 40.9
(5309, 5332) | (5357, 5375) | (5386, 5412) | 0.2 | 41.8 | 42.6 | 44.3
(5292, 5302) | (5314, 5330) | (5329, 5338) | 0.9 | 42.6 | 41.4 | 44.6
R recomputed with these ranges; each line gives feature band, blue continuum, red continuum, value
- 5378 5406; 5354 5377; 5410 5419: -1.4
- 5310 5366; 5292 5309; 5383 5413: 1.2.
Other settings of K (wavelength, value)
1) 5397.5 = 41.76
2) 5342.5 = 42.68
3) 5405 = 40.71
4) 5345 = 45.33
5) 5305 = 55.96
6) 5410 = 37.94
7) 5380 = 47.14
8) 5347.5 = 40.14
